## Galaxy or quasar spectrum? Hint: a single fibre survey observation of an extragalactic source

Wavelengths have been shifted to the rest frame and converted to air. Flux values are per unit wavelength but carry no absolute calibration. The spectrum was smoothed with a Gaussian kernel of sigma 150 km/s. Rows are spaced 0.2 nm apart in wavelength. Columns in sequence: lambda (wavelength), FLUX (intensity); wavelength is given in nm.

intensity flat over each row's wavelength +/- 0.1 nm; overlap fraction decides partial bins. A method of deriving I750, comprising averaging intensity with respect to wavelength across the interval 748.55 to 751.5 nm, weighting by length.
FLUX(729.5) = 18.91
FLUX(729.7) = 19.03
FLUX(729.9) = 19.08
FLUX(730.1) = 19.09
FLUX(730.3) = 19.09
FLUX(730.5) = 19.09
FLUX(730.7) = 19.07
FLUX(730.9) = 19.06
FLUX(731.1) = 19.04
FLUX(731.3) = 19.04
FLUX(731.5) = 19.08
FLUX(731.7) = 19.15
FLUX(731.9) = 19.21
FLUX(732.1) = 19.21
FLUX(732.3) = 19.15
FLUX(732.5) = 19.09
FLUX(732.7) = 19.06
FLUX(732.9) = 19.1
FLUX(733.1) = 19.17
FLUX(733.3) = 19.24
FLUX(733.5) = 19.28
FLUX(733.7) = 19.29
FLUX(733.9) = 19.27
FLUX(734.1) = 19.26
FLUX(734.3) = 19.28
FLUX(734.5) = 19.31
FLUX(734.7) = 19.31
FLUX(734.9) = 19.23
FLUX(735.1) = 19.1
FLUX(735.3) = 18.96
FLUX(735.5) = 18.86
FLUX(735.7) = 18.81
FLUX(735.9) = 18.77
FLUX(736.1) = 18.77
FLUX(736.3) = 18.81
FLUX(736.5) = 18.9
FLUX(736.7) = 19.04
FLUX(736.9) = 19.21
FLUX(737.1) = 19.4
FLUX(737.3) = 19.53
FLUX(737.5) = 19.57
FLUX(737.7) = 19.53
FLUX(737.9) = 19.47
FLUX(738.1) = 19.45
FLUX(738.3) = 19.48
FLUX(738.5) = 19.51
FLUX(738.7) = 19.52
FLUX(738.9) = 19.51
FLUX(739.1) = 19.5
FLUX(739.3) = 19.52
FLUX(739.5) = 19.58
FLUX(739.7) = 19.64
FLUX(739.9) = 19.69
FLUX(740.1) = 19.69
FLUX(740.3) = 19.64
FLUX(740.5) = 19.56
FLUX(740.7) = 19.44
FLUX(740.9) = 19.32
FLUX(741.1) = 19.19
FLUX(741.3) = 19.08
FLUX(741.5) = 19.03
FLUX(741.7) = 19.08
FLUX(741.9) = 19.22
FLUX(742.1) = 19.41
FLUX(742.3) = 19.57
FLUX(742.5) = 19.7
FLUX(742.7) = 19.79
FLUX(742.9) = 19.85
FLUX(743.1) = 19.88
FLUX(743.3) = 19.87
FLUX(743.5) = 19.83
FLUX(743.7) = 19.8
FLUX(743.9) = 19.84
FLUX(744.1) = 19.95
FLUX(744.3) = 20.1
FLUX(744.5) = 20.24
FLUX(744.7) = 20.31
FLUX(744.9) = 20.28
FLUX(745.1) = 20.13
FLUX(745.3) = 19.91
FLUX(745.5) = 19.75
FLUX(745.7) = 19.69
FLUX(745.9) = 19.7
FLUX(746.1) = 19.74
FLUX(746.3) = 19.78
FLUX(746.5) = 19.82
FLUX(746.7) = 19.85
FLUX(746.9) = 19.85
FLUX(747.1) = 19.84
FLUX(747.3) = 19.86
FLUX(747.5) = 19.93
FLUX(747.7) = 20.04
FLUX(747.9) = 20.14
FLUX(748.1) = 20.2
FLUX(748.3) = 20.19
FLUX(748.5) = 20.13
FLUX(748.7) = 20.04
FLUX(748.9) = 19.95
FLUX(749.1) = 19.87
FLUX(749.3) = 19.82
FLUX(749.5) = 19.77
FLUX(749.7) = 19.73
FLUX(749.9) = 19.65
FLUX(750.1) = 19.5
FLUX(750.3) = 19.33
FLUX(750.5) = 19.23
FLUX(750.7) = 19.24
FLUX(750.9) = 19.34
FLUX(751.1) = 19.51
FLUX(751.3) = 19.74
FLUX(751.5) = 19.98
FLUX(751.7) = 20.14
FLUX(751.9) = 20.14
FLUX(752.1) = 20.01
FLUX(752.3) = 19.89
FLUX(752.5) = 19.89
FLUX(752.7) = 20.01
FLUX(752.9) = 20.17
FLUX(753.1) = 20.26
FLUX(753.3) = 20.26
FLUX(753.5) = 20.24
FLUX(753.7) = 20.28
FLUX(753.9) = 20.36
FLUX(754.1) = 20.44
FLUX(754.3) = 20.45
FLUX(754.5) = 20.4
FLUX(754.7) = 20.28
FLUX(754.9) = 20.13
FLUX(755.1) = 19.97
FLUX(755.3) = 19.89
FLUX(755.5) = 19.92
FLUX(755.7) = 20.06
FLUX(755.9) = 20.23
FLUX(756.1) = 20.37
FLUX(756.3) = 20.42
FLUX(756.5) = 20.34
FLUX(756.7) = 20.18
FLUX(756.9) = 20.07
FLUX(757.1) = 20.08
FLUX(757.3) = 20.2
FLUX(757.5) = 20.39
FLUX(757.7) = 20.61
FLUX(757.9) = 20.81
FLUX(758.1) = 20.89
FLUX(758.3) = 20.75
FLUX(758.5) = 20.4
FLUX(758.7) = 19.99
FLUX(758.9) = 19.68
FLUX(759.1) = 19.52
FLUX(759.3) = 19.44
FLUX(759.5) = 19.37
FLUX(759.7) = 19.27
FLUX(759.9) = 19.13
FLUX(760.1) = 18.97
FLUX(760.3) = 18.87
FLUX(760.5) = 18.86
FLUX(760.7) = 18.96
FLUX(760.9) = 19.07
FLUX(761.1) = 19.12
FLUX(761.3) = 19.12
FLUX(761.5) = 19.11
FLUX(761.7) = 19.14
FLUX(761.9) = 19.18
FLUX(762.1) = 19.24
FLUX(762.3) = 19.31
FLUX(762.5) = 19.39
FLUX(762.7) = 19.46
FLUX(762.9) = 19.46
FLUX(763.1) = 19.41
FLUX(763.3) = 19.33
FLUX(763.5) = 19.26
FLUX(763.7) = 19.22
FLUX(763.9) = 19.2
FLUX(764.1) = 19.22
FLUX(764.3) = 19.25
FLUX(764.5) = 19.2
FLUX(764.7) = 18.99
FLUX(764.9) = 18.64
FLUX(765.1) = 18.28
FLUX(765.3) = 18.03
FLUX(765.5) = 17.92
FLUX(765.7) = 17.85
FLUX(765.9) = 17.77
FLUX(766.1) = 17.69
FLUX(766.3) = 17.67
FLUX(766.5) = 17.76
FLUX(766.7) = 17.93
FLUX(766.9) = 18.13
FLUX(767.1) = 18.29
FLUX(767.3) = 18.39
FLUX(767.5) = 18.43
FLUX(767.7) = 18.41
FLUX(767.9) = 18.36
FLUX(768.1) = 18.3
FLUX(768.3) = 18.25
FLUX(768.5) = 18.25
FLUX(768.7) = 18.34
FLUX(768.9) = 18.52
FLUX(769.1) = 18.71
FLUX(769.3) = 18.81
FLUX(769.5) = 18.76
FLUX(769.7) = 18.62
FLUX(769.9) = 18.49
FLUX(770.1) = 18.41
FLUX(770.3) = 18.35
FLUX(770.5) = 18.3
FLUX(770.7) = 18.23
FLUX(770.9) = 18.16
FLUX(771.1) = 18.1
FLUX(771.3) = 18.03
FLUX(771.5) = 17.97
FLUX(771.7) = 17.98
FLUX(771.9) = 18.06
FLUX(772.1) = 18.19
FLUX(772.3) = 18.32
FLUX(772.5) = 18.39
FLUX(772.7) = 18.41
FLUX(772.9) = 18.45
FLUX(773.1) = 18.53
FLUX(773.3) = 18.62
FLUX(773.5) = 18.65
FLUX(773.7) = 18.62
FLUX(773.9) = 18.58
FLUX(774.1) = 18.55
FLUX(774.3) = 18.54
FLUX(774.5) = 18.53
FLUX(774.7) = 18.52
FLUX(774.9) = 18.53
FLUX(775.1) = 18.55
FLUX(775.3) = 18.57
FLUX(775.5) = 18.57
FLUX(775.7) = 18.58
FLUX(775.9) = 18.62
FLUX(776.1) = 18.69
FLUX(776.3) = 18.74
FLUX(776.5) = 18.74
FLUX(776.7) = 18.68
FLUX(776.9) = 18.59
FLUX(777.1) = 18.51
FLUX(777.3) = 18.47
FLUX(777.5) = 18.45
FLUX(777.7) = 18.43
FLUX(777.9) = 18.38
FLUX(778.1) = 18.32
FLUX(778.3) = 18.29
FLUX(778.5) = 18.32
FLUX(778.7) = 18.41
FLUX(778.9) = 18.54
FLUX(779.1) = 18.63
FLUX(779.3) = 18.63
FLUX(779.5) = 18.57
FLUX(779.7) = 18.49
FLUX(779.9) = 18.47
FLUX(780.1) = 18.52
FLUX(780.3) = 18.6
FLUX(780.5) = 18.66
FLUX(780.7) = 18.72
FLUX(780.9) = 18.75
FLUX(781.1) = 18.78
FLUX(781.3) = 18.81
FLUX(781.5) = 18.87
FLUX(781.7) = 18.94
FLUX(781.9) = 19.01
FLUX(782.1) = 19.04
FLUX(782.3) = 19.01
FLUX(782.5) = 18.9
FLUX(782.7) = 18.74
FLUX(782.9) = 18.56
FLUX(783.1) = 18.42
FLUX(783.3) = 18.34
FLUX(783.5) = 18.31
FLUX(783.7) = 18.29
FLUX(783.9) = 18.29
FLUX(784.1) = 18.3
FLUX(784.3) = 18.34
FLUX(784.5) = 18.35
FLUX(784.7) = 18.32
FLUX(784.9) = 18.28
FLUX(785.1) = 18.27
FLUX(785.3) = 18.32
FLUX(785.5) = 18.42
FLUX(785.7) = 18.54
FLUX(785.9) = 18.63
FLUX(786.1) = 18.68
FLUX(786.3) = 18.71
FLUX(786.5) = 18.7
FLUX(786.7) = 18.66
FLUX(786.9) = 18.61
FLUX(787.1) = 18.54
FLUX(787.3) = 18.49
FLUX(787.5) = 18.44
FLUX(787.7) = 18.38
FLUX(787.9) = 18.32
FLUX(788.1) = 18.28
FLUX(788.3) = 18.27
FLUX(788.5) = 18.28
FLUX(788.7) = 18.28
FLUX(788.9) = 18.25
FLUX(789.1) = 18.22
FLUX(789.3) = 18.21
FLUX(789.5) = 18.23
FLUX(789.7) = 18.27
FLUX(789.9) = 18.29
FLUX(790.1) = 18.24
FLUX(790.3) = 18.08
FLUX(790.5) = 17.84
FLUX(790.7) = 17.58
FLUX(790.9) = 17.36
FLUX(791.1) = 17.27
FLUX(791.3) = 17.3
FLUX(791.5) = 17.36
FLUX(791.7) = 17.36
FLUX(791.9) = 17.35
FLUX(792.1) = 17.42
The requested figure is 19.6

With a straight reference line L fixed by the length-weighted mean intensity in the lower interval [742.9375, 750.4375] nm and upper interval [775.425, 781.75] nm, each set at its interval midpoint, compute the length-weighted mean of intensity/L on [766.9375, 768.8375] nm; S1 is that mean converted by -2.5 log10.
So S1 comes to 0.04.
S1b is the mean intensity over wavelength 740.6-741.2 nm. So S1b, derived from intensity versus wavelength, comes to 19.3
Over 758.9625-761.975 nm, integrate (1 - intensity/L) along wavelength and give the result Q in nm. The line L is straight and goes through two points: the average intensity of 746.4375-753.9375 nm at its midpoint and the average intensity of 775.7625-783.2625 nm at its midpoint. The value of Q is 0.05 nm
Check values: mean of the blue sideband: 19.9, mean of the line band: 19.1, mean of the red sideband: 18.6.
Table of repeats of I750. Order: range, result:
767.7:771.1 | 18.4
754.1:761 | 19.9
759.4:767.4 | 18.8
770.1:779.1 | 18.4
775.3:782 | 18.6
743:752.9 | 19.9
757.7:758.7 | 20.6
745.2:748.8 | 19.9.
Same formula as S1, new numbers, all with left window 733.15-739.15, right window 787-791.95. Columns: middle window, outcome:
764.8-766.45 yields 0.035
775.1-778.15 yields -0.014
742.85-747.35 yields -0.049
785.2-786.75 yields -0.028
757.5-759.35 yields -0.085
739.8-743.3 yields -0.021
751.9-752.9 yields -0.063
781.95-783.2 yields -0.036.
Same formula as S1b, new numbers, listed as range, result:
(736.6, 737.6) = 19.4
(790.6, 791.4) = 17.4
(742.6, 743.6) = 19.8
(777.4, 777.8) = 18.4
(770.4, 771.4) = 18.2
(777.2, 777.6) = 18.5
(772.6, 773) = 18.4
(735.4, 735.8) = 18.8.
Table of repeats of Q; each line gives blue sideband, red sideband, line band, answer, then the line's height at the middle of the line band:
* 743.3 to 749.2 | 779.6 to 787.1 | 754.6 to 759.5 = -0.16 nm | 19.6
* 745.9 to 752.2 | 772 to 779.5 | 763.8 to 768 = 0.14 nm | 19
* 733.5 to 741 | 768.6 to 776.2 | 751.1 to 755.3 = -0.27 nm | 18.9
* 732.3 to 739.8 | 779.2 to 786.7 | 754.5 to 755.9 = -0.08 nm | 19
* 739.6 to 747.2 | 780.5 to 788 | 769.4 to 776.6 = 0.17 nm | 18.9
